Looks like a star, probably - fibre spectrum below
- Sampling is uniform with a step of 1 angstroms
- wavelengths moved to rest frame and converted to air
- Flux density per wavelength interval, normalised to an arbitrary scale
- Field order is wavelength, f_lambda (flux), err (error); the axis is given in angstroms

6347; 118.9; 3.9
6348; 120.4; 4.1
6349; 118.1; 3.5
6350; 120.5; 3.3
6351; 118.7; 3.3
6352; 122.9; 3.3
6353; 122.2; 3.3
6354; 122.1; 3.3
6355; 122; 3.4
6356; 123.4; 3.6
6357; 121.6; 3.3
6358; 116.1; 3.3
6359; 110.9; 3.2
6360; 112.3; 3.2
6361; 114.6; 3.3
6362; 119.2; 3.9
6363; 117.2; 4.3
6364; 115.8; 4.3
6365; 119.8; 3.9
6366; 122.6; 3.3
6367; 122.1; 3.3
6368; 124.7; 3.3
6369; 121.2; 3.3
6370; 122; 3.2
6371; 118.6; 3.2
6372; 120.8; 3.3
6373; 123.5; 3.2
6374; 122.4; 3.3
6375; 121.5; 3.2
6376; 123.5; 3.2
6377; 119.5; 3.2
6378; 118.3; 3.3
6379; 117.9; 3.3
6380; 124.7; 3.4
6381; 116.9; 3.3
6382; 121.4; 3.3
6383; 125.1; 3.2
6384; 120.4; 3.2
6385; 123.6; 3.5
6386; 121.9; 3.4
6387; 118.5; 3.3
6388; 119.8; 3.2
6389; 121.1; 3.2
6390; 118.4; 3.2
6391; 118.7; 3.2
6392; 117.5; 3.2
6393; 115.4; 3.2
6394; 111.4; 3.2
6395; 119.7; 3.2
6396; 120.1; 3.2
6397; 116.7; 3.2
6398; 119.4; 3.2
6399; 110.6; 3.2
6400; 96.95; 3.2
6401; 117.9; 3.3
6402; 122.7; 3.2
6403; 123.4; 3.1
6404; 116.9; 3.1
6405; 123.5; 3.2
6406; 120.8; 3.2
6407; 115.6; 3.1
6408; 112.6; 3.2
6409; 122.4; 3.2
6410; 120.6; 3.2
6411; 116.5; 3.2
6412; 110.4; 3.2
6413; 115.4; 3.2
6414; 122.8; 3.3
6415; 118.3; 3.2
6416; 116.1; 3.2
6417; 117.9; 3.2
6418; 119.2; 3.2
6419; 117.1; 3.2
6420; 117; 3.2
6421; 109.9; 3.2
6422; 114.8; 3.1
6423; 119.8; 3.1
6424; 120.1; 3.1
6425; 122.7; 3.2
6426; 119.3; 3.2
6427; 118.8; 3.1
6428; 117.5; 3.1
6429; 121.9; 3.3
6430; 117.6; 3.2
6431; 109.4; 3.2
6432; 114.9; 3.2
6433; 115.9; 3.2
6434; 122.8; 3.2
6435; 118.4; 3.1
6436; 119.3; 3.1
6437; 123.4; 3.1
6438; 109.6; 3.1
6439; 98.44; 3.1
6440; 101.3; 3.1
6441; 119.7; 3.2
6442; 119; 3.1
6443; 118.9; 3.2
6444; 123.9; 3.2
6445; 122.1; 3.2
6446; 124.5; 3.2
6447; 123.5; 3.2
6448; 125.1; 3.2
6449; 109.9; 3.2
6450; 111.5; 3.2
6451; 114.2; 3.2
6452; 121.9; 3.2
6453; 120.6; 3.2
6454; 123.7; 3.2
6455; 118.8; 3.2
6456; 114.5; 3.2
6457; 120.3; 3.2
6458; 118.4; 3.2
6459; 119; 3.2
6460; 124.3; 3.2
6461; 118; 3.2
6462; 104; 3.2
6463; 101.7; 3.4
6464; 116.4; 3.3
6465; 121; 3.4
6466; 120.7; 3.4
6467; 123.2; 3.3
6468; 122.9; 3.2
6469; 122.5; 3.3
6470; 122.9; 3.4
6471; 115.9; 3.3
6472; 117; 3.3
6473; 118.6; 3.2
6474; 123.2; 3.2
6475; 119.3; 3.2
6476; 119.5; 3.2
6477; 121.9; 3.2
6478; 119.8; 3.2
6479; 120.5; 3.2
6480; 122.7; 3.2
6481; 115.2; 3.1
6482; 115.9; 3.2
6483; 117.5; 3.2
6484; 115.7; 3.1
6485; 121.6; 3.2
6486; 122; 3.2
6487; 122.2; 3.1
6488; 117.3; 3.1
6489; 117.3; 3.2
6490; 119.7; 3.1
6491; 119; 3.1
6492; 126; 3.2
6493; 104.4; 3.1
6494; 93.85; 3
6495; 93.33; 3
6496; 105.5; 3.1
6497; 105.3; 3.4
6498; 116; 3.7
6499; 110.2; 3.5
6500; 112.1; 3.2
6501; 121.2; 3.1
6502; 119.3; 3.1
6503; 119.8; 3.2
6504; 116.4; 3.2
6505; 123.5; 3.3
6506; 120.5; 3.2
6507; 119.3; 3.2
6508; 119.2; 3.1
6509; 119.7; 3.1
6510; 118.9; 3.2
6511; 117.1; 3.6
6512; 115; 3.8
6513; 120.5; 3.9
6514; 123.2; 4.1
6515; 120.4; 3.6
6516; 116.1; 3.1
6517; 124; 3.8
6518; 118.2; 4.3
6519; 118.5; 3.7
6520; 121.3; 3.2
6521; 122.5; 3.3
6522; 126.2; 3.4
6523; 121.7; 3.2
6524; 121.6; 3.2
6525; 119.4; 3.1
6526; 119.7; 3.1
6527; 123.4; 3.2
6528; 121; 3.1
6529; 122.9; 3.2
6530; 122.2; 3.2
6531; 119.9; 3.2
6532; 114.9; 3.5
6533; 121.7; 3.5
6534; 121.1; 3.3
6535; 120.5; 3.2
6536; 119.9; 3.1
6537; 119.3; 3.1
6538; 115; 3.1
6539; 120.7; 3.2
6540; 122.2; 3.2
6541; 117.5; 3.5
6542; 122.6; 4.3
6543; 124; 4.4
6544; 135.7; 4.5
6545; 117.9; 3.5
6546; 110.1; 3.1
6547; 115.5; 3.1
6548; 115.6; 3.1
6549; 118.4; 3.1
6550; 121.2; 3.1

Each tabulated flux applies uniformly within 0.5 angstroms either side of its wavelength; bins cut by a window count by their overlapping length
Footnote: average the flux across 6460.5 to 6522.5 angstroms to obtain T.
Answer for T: 117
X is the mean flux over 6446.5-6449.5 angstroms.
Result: 120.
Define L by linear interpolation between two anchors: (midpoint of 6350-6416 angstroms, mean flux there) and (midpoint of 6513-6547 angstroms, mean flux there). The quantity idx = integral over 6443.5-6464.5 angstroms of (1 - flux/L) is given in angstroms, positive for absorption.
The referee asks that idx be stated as 0.3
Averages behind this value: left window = 119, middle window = 118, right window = 121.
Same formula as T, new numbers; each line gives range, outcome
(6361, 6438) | 119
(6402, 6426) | 118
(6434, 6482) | 118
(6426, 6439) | 117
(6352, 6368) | 119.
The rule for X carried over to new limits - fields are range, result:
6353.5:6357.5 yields 122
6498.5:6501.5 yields 114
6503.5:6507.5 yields 120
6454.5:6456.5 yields 117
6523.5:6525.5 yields 120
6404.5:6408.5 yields 118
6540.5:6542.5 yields 120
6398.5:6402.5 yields 112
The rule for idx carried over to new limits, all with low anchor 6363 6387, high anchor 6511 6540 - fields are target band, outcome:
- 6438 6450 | 0.4 angstroms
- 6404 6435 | 0.8 angstroms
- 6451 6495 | 1.0 angstroms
